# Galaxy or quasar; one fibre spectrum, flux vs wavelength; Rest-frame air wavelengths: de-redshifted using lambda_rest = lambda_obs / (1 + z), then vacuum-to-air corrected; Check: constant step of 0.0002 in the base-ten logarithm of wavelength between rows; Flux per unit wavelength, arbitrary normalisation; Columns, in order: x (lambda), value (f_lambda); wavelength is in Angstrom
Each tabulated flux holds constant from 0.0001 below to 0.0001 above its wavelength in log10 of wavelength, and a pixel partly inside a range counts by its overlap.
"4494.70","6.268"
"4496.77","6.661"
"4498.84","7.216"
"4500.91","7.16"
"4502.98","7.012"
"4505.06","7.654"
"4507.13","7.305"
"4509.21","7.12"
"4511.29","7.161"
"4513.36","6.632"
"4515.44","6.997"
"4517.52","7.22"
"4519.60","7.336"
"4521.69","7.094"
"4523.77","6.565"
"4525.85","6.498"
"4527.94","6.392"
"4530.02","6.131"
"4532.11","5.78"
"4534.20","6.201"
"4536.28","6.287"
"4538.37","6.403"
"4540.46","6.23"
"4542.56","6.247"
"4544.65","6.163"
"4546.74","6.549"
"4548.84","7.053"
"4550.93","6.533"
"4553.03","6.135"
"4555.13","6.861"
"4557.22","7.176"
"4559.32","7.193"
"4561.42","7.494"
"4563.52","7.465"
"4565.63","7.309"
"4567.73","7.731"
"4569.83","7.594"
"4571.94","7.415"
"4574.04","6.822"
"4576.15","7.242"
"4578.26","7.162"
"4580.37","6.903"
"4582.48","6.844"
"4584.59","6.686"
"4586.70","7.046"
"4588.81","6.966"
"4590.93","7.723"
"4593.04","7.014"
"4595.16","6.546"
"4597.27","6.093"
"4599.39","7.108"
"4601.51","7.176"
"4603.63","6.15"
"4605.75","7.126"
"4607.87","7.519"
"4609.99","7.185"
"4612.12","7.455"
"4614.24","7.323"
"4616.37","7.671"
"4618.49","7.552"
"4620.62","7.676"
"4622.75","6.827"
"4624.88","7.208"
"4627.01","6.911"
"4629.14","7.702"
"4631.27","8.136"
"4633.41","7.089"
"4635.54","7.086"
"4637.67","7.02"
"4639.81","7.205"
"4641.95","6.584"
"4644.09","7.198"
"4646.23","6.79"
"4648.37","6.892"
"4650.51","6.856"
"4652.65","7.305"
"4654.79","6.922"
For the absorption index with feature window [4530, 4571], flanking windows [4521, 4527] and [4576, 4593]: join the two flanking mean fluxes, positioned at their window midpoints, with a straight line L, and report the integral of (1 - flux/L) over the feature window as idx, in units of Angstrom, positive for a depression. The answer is 0.7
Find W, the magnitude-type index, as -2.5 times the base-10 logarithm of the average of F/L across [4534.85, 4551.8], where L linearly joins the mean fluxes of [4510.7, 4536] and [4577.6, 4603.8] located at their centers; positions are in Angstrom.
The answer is 0.05 mag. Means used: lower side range 6.65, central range 6.43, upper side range 6.9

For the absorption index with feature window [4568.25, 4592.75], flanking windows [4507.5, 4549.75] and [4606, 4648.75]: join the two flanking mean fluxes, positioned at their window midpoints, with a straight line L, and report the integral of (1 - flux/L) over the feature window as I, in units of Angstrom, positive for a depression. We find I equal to -0.7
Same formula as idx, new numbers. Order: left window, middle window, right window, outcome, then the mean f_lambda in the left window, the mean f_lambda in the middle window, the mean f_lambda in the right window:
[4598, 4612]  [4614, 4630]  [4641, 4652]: -0.9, 7.05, 7.36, 6.88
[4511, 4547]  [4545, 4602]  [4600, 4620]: -0.8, 6.54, 7.02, 7.25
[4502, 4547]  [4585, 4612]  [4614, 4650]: 0.3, 6.68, 6.98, 7.22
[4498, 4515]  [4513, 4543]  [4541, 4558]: 1.4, 7.15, 6.54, 6.57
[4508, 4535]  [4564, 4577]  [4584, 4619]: -0.8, 6.71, 7.36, 7.08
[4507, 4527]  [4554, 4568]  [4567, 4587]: -0.4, 6.97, 7.29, 7.14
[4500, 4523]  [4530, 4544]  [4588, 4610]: 1.8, 7.15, 6.18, 6.95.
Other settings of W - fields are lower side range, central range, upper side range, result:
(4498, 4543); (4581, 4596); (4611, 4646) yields 0.02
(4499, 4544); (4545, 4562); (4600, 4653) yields 0.01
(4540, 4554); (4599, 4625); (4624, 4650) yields -0.04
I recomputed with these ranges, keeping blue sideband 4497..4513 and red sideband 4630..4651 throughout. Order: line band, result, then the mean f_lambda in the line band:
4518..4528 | 0.46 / 6.84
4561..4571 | -0.53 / 7.52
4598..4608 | 0.25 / 6.94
